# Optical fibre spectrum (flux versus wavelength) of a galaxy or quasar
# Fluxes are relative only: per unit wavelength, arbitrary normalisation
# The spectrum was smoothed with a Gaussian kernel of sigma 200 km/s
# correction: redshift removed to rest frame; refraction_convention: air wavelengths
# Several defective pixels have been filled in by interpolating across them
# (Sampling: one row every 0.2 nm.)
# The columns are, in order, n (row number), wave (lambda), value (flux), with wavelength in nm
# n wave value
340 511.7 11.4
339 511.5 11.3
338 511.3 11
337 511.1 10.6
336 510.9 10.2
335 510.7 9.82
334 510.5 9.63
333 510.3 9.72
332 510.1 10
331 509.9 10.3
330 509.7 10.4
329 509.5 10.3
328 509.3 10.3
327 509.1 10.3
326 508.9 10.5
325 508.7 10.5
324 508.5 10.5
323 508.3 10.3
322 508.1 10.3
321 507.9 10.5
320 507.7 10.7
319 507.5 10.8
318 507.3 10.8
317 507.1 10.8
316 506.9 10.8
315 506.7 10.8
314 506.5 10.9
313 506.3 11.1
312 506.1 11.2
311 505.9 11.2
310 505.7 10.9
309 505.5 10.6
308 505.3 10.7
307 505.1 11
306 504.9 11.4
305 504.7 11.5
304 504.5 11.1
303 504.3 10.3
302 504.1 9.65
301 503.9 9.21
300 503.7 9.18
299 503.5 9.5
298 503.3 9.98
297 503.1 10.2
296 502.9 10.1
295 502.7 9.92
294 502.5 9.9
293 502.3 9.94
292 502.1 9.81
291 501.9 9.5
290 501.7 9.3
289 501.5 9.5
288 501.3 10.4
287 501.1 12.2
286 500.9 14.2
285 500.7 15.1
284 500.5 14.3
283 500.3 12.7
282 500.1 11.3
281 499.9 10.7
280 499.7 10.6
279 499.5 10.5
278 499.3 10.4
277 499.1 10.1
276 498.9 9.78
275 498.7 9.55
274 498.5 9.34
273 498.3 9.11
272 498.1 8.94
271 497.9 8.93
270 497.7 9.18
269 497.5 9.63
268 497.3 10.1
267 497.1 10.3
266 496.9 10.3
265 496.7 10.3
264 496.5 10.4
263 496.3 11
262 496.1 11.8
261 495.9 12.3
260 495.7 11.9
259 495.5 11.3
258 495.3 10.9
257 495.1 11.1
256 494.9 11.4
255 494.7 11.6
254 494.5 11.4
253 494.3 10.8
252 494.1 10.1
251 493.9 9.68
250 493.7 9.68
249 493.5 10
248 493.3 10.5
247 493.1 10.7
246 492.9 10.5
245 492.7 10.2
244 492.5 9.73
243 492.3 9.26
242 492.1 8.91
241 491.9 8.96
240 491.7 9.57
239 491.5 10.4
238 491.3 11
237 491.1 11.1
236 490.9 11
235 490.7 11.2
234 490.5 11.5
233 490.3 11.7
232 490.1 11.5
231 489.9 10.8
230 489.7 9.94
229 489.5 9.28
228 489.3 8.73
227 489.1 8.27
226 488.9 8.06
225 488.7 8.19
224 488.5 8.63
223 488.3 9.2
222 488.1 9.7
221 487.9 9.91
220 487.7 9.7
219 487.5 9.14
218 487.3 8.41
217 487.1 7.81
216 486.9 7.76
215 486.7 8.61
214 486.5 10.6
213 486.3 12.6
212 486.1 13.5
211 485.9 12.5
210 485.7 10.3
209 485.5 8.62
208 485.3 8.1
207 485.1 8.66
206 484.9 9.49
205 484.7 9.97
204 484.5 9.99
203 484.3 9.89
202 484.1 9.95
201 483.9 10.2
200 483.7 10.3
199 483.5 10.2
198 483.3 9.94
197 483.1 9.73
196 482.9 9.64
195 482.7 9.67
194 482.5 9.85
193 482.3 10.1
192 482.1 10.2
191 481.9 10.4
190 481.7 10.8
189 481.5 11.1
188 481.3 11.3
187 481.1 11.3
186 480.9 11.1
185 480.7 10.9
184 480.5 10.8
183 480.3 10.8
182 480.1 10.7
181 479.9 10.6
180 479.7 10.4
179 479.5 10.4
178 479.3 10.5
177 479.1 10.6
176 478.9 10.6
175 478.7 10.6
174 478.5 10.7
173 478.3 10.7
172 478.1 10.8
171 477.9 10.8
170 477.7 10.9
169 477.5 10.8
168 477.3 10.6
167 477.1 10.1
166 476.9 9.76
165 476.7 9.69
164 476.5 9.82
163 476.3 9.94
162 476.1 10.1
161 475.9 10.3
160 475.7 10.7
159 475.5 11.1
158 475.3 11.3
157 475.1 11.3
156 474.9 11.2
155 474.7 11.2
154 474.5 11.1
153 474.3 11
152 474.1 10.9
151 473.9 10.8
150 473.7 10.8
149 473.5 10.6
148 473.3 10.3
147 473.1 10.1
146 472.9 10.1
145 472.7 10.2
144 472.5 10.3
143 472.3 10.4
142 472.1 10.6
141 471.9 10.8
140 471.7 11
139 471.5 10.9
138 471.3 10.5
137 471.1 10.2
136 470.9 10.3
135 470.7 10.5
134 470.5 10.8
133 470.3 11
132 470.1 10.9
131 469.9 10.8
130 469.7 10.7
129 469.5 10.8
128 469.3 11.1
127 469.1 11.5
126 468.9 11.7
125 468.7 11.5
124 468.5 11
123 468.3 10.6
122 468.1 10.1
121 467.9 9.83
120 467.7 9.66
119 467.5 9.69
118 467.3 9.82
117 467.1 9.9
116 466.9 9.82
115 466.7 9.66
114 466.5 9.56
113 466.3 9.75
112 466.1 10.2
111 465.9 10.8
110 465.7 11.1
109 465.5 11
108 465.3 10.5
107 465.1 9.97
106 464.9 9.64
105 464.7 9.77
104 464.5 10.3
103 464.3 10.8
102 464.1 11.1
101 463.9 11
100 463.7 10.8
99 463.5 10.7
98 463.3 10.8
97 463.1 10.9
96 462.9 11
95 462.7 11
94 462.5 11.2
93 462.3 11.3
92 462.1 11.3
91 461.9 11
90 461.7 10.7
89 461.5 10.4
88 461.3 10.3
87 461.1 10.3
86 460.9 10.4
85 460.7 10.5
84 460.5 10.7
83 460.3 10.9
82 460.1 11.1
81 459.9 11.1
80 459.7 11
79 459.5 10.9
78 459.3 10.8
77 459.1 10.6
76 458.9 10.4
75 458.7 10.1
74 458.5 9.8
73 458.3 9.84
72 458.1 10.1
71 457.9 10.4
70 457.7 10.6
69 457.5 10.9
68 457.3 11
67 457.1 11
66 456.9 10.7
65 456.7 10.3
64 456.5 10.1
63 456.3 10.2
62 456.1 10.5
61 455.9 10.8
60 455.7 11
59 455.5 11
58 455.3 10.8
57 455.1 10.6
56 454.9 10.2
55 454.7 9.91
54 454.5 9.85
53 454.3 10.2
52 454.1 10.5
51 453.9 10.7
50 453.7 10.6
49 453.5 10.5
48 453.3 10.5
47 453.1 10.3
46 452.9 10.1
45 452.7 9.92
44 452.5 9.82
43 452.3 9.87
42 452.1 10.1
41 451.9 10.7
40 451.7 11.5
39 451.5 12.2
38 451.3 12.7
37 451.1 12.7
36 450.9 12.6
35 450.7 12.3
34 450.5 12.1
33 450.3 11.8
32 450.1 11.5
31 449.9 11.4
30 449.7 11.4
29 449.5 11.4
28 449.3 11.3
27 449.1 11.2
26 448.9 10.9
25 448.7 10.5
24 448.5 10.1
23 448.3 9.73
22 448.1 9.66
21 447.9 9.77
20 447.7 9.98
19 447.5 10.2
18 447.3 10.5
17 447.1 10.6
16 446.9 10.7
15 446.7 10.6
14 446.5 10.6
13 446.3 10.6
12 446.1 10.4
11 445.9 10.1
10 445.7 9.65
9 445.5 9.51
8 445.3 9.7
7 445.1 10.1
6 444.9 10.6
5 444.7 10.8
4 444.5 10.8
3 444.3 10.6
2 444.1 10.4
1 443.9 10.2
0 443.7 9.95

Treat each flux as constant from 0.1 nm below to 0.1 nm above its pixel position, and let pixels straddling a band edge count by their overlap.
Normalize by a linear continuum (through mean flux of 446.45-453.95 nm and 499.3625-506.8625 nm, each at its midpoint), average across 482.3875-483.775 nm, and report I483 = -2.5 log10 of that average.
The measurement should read 0.099 mag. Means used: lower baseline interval 10.9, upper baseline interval 10.8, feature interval 9.9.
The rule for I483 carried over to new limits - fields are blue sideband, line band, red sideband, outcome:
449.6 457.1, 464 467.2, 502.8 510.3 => 0.06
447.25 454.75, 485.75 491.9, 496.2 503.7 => 0.06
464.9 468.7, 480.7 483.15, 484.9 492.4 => -0.06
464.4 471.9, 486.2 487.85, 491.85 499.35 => 0.11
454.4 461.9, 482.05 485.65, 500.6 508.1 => 0.10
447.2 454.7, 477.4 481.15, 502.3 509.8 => -0.01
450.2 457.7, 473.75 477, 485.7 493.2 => -0.03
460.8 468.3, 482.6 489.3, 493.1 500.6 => 0.10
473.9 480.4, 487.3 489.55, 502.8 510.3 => 0.18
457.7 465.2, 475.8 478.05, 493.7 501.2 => 0.05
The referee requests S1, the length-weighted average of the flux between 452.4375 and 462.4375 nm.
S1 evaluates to 10.5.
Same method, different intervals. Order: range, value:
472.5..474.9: 10.7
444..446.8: 10.3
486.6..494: 9.71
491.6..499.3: 10.2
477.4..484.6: 10.5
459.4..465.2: 10.7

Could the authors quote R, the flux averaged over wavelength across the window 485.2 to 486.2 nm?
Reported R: 10.6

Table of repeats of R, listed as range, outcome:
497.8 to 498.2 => 8.93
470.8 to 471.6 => 10.5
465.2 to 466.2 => 10.7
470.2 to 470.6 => 10.9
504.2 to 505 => 11.1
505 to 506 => 10.9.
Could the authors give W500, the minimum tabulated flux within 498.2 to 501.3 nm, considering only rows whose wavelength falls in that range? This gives 9.11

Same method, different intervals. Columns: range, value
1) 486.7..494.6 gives 7.76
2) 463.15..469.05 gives 9.56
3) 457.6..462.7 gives 9.8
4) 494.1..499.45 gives 8.93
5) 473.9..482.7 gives 9.67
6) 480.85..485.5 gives 8.1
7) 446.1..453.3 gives 9.66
